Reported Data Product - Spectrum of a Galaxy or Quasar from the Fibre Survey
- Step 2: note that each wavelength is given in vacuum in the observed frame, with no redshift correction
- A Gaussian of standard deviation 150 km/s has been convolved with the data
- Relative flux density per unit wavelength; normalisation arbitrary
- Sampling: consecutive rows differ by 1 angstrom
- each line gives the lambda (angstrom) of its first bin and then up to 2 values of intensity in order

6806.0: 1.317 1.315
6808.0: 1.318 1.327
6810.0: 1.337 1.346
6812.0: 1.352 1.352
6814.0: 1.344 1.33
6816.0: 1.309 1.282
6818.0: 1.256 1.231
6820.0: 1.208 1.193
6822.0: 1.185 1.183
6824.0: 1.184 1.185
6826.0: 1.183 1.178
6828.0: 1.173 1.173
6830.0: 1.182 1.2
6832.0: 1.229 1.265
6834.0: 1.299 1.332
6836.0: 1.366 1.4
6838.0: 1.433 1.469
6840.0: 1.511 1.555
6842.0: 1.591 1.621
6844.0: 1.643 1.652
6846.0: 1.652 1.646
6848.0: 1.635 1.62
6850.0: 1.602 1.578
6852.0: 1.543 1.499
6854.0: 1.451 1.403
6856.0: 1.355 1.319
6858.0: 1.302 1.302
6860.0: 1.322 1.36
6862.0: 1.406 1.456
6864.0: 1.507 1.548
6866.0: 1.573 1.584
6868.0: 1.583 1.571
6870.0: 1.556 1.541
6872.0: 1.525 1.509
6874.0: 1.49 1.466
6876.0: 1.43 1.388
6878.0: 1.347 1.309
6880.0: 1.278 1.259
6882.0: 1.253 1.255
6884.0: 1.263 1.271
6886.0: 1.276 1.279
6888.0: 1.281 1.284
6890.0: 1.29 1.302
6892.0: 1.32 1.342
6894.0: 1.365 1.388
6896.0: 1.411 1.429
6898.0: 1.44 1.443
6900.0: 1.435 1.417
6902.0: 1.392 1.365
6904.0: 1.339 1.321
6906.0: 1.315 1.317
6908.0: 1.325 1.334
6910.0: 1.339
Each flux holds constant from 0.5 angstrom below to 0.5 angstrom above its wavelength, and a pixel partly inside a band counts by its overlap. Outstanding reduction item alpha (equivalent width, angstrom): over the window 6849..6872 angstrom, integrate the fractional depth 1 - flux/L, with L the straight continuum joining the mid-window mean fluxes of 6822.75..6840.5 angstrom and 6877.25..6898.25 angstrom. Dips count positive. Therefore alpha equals -3.2 angstrom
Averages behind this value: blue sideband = 1.28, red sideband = 1.32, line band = 1.48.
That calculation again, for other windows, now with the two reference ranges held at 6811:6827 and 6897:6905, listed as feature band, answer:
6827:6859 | -3.4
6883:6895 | 0.7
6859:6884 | -1.6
